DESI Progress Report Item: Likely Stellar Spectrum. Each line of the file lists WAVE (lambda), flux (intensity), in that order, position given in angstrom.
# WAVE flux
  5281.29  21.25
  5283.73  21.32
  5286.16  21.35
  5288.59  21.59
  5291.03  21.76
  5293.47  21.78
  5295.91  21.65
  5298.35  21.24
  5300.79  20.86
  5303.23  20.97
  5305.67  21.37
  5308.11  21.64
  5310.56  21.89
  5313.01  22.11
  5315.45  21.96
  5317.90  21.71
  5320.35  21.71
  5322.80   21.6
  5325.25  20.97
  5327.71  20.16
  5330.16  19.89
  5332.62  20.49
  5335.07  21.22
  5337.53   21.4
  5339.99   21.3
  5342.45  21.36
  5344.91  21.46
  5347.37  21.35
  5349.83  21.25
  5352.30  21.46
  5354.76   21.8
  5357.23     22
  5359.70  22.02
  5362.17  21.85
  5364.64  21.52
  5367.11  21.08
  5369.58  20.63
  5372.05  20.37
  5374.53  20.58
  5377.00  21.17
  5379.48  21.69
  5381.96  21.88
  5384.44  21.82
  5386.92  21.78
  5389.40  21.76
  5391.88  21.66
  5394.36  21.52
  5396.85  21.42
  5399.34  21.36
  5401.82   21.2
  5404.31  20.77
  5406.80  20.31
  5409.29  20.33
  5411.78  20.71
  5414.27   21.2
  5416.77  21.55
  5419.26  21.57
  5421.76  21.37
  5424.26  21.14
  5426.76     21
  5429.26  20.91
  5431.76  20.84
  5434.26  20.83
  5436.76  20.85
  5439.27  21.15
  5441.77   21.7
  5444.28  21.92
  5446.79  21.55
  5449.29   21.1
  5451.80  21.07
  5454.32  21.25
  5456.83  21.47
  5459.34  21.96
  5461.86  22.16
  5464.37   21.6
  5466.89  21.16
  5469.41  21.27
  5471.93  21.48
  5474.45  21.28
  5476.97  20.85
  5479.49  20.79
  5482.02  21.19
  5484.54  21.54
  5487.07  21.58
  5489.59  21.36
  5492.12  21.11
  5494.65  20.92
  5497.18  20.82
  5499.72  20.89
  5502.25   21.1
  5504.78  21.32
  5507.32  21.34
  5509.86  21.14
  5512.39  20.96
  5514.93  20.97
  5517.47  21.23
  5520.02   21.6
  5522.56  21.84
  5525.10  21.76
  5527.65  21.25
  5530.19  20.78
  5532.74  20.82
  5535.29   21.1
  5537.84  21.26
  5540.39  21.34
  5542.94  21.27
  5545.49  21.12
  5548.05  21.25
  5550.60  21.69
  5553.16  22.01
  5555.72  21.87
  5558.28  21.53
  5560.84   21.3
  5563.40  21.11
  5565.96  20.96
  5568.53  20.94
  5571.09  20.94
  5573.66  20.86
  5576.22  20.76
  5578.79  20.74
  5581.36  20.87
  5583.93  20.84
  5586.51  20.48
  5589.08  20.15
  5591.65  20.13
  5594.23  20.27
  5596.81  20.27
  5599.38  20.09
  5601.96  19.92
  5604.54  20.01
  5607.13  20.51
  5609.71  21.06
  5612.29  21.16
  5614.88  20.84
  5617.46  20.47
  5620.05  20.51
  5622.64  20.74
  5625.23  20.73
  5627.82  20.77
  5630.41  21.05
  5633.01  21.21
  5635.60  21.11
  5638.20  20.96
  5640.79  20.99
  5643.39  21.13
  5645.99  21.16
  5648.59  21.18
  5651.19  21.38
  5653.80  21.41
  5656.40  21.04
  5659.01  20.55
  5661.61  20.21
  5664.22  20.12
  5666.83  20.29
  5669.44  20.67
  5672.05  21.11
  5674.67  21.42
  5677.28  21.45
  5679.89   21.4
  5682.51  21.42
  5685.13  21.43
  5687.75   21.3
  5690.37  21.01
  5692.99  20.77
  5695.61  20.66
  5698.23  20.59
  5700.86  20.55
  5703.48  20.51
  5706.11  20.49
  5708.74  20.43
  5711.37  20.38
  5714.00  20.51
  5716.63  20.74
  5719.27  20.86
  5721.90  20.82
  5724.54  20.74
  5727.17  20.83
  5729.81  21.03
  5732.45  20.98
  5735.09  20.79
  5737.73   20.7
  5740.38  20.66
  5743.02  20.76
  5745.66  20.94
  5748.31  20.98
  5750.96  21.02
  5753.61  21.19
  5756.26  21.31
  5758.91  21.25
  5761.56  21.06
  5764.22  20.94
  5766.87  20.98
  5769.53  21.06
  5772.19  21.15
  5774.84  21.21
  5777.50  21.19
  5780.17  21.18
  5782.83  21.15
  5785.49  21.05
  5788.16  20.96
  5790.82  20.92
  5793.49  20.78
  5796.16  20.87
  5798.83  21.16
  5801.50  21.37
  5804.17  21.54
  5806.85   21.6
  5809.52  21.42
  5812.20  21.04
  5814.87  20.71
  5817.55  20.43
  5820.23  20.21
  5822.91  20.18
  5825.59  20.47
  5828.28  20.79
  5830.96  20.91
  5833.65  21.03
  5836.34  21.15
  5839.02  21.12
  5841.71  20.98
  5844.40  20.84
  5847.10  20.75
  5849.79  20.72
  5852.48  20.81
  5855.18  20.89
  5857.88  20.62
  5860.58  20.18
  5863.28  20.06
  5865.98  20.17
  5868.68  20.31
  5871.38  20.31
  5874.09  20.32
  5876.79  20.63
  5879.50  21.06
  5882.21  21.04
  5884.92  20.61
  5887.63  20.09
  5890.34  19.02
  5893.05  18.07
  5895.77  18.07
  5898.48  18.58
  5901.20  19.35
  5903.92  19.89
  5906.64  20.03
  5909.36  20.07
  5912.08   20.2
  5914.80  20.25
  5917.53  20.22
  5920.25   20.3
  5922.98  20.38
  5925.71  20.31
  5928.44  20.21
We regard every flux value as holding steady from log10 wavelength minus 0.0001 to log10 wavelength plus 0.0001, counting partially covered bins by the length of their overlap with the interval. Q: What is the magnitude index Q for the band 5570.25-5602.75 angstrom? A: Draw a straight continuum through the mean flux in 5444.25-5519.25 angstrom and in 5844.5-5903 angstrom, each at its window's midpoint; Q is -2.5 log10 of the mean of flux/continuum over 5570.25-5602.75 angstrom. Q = 0.024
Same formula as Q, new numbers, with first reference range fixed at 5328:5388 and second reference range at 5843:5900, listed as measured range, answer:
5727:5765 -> -0.03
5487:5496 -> -0.01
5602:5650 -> -0.01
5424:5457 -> 0.00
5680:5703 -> -0.02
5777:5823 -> -0.04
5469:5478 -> -0.01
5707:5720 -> 0.00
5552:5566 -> -0.03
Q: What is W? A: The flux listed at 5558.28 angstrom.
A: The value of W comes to 21.53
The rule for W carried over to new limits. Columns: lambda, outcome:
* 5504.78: 21.32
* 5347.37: 21.35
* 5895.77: 18.07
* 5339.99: 21.3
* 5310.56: 21.89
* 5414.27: 21.2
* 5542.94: 21.27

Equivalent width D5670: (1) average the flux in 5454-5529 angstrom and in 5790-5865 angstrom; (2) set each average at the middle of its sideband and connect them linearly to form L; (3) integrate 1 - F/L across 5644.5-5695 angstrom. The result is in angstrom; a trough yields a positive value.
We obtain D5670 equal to 0.1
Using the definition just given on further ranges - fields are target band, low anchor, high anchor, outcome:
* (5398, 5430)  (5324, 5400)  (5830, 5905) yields 0.2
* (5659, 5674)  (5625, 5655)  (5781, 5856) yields 0.4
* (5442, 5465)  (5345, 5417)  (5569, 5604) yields -0.6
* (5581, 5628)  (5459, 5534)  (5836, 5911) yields 1.0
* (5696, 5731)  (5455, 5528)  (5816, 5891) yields 0.3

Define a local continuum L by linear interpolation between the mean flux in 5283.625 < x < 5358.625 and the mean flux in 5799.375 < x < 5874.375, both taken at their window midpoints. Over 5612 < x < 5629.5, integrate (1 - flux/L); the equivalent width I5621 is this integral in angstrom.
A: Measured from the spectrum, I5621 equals 0.24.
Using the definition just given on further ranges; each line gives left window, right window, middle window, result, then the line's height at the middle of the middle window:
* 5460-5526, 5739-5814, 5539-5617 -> 1.31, 21.2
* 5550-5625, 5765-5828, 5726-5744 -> 0.09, 20.9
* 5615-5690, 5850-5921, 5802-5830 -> -0.73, 20.3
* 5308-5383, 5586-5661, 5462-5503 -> -0.34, 21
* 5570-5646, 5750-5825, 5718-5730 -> 0.04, 20.9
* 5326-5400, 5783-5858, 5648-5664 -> 0.12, 21.1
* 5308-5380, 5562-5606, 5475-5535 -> -1.10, 20.8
